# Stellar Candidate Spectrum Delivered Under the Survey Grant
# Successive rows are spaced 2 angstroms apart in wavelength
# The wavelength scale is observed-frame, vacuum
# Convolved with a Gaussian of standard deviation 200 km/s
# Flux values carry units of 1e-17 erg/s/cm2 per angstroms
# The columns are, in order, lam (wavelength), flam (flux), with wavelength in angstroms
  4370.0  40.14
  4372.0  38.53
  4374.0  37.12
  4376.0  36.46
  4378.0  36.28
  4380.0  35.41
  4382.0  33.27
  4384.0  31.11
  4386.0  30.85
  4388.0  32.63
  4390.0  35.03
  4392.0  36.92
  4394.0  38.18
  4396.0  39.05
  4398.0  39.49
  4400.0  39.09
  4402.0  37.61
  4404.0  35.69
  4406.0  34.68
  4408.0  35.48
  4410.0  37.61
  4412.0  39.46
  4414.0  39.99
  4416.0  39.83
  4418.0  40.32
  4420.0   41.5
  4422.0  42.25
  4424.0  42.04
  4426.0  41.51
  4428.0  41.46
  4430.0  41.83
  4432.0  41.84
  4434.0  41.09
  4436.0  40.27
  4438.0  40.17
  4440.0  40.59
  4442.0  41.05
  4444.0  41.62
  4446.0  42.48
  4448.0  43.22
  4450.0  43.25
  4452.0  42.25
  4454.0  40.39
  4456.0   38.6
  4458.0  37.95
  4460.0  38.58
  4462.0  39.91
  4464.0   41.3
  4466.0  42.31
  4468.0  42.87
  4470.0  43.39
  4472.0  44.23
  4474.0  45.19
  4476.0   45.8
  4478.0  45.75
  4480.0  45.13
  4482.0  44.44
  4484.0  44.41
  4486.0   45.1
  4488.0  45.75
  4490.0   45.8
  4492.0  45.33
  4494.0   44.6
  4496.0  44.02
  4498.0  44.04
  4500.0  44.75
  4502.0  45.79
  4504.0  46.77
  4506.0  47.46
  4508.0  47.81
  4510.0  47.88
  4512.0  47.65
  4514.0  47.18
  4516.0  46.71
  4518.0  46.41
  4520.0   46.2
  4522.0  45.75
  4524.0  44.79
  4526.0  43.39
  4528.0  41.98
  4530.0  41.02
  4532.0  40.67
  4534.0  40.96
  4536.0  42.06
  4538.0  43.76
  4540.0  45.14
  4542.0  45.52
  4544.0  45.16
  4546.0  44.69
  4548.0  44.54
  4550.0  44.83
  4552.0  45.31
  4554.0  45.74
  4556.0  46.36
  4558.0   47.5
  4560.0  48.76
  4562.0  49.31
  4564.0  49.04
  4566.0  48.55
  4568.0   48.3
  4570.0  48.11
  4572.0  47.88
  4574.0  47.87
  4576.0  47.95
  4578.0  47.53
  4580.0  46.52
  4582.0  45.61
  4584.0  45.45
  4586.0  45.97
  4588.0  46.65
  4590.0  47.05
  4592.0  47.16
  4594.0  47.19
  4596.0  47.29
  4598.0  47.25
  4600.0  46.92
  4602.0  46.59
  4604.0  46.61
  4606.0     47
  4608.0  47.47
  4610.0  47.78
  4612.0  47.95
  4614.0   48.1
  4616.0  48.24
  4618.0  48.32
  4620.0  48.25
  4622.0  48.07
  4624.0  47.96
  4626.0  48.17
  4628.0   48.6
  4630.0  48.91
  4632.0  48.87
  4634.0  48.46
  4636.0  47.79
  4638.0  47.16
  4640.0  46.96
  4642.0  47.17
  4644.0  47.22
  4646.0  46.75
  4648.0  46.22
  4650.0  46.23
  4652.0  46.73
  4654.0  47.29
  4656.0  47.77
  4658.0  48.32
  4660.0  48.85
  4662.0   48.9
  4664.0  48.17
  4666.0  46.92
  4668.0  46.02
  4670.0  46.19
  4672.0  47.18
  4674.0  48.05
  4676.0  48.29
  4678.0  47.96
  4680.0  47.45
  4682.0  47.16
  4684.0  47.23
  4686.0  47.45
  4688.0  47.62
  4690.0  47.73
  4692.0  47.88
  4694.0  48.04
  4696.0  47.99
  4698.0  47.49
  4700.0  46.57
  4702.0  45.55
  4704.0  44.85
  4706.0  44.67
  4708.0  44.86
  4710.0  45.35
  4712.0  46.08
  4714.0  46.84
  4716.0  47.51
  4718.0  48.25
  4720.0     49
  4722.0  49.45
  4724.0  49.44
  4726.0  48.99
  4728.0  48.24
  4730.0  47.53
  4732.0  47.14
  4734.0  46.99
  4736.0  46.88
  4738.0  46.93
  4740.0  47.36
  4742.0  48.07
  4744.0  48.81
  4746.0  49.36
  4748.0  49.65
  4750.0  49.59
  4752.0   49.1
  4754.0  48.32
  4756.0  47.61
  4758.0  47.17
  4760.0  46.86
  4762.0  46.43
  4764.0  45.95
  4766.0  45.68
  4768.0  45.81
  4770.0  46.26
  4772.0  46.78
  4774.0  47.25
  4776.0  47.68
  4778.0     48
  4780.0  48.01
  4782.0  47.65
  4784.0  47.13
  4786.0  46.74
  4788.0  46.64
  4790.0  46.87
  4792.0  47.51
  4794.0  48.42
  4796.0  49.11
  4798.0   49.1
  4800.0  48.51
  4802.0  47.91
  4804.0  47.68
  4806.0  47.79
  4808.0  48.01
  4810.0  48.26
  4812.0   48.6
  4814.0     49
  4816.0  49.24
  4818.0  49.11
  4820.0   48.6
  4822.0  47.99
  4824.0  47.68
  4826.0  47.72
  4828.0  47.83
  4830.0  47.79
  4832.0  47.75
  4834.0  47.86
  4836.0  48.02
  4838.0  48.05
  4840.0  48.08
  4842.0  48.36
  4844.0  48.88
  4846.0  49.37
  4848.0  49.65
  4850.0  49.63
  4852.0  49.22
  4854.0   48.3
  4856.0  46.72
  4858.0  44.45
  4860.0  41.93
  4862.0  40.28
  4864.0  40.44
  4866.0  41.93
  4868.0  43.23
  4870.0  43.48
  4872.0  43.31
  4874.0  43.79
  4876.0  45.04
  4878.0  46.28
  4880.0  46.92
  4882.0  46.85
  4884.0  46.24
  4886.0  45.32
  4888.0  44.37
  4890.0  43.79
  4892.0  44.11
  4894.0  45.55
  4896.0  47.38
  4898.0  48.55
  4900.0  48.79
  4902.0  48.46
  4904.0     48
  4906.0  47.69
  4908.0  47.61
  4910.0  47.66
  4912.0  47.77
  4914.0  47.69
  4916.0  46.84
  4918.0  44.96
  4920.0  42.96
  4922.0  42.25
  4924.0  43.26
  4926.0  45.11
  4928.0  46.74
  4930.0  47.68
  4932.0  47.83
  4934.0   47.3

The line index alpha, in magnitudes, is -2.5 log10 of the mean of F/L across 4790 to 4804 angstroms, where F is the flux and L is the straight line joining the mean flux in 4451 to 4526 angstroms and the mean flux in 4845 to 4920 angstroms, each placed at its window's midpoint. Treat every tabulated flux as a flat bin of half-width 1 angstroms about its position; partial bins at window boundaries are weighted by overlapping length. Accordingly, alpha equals -0.061 mag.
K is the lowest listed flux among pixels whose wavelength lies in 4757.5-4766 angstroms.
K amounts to 45.68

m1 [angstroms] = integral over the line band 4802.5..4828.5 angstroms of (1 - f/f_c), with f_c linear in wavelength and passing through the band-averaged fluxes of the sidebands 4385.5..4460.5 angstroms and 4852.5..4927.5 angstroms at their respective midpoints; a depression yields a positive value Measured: -2.3 angstroms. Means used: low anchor 39.4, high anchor 45.4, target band 48.3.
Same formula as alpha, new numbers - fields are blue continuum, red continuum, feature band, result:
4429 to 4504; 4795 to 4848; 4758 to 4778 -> 0.021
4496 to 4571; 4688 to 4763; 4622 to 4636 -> -0.042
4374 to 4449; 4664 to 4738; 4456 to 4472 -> -0.022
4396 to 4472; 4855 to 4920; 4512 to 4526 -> -0.118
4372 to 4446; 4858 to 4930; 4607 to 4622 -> -0.164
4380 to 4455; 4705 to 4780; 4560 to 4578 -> -0.129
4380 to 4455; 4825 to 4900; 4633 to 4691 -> -0.108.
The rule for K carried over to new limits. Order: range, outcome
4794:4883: 40.28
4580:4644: 45.45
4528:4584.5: 40.67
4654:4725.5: 44.67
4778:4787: 46.74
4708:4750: 44.86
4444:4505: 37.95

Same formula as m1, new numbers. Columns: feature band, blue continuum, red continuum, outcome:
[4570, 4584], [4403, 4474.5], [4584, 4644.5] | -0.3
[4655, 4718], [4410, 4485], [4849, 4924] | -4.7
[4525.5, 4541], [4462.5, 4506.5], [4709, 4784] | 1.0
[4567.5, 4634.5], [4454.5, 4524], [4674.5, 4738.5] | -2.3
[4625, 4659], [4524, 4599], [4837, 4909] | -1.2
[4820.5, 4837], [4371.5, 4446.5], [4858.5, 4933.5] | -1.3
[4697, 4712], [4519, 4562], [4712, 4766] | 0.5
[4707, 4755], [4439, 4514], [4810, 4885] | -2.2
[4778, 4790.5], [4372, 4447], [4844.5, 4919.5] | -0.8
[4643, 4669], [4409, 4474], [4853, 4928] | -2.5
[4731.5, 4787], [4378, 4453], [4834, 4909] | -3.9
